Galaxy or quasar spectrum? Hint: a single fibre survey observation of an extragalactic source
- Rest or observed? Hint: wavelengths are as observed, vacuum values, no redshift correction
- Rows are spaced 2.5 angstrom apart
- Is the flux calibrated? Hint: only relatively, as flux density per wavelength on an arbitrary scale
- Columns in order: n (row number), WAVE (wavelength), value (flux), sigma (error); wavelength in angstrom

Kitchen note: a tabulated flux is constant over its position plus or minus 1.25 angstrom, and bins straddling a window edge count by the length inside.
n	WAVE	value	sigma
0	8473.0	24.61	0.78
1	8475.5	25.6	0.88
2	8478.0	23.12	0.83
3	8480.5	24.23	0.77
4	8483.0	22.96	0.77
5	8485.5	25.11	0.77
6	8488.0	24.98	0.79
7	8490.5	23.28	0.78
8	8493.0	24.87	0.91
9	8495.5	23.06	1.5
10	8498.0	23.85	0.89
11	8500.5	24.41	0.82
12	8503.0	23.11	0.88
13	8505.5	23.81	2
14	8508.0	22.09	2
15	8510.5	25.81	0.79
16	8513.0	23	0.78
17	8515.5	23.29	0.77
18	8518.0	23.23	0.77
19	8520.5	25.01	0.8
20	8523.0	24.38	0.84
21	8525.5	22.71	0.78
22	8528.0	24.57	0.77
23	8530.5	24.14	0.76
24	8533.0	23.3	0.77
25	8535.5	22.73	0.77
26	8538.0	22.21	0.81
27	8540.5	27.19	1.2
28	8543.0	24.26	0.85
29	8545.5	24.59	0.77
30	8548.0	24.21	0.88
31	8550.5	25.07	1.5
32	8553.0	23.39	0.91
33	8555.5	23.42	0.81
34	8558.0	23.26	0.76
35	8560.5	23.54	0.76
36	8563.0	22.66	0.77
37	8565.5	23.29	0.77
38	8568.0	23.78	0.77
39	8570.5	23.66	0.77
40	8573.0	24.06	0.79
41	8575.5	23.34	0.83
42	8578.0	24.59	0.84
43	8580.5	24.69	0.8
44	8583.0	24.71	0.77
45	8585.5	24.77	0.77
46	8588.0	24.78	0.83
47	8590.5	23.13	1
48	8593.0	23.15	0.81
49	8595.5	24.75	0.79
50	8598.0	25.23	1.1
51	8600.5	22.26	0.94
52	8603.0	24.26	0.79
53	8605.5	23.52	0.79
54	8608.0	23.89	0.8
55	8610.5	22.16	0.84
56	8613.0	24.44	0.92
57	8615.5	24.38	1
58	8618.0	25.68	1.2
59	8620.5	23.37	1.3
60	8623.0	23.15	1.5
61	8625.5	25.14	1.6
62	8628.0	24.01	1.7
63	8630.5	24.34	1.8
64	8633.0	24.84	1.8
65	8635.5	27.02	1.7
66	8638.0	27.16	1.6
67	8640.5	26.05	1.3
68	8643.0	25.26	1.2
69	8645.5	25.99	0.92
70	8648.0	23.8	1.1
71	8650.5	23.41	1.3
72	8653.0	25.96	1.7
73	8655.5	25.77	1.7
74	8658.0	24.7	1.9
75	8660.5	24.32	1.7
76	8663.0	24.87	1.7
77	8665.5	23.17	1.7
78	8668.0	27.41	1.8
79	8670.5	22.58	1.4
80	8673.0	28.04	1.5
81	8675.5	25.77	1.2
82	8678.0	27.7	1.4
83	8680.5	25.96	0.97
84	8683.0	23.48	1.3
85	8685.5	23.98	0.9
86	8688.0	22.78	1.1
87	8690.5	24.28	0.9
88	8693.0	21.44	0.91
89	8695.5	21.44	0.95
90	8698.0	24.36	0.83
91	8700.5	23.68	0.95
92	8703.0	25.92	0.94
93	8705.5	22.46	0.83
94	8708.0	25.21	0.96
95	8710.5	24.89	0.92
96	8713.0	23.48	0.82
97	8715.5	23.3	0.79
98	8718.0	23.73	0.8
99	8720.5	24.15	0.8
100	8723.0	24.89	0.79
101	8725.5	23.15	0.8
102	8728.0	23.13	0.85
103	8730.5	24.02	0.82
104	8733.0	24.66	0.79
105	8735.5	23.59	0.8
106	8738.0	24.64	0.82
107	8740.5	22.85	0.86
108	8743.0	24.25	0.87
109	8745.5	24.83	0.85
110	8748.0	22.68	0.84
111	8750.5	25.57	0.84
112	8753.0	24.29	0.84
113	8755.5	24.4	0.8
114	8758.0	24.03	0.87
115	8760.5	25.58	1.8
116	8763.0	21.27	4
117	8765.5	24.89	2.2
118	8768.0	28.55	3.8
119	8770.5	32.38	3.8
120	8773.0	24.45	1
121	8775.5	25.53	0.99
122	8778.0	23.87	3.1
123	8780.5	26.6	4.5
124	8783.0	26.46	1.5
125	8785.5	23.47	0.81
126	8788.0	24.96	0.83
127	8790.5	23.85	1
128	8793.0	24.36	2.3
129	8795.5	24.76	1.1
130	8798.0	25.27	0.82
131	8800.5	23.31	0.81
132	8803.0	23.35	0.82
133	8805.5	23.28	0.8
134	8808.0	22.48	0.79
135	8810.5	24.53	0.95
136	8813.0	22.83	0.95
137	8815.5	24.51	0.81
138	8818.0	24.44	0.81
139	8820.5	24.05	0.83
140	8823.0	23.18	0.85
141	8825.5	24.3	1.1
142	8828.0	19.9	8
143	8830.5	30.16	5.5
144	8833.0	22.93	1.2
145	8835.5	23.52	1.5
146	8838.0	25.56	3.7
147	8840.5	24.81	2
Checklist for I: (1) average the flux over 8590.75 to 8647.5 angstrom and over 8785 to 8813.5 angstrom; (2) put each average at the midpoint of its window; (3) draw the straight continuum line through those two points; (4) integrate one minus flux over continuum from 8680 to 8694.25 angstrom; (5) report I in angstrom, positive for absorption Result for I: 0.44 angstrom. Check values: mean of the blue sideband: 24.5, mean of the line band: 23.5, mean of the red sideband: 23.9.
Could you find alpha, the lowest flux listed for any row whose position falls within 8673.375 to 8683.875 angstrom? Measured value 23.48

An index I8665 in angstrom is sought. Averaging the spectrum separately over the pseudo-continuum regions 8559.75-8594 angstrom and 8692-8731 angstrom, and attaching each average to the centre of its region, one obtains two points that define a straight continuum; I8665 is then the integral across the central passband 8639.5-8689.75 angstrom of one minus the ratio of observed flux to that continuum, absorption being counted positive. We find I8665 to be -2.7 angstrom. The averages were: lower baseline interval 23.9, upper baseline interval 23.7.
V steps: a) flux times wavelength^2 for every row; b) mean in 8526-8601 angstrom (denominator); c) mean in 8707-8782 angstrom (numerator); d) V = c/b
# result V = 1.07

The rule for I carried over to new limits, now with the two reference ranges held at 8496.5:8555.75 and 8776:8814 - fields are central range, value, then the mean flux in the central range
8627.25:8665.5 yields -1.67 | 25.1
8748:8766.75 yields 0.02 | 24.2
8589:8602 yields 0.14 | 23.7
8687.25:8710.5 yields 0.52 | 23.6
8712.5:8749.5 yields 0.51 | 23.8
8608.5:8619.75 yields -0.04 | 24.1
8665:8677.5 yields -0.81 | 25.7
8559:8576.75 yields 0.37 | 23.5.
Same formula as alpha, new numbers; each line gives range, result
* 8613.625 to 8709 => 21.44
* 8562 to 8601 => 22.26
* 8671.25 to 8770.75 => 21.27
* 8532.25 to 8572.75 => 22.21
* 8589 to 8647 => 22.16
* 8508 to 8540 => 22.09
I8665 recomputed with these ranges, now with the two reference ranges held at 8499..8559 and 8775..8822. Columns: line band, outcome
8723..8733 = 0.2 angstrom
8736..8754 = 0.1 angstrom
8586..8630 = 0.0 angstrom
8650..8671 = -0.6 angstrom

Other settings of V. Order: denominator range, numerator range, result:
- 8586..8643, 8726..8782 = 1.05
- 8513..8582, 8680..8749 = 1.04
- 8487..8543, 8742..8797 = 1.11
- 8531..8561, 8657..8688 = 1.08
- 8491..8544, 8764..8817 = 1.11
